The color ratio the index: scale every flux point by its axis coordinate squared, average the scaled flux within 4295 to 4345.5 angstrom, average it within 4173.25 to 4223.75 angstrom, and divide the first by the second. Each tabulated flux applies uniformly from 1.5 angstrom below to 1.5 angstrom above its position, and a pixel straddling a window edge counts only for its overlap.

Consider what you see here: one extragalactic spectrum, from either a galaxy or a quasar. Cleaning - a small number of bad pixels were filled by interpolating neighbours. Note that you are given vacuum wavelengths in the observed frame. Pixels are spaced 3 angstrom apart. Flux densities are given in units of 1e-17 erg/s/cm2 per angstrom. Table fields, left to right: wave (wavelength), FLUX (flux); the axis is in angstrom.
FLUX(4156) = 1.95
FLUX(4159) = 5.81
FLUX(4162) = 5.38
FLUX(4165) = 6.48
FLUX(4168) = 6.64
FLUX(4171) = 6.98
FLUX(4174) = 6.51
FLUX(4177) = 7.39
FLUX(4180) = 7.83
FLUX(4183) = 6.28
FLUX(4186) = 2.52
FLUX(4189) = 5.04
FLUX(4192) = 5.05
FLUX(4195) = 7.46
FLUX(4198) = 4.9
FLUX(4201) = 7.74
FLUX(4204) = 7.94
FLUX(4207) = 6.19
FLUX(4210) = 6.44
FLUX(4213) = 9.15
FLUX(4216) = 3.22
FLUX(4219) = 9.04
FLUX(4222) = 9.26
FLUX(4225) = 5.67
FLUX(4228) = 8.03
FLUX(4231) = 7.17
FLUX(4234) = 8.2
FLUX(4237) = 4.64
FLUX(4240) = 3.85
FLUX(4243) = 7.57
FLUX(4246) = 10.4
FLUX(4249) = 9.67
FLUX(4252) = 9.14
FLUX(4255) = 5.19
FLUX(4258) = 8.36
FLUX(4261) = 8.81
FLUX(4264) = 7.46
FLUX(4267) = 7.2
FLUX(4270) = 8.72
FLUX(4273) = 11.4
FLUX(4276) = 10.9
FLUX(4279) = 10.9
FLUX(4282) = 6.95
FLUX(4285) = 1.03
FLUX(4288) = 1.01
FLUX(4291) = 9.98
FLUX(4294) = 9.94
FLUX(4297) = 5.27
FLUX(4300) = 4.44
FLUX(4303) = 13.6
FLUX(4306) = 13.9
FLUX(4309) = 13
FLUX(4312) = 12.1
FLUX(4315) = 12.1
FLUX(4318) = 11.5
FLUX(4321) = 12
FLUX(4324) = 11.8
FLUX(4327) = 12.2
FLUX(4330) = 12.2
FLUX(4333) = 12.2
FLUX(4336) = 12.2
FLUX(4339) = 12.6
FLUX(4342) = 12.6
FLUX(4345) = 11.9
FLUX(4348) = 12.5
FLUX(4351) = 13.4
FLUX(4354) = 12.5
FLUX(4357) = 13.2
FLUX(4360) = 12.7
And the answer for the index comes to 1.85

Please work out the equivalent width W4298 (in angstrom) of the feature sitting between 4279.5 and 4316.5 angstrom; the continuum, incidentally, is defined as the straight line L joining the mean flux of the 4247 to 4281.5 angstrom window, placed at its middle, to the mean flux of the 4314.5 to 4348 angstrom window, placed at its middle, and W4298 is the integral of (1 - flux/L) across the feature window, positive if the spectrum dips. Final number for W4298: 6.9 angstrom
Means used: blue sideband 8.85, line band 8.67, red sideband 12.1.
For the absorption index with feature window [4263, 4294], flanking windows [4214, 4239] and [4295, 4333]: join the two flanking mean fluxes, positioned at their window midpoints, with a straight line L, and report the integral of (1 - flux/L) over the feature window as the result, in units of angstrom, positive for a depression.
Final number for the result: 5.63 angstrom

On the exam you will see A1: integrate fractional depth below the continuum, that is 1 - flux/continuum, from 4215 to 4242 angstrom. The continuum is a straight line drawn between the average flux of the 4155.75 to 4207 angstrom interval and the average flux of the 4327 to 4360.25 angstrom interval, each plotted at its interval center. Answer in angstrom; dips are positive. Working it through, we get 4.4 angstrom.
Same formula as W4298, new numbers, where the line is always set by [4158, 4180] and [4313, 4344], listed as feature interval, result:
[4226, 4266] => 7.39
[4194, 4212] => 2.15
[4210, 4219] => 1.59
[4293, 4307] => 2.41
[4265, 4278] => 0.82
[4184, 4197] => 4.04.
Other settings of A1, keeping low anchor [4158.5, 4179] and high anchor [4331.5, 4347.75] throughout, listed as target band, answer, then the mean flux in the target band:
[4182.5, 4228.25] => 7.9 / 6.46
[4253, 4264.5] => 2.5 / 7.53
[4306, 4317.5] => -1.2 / 12.5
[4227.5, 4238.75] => 2.4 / 6.85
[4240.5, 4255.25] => 1.4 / 8.36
